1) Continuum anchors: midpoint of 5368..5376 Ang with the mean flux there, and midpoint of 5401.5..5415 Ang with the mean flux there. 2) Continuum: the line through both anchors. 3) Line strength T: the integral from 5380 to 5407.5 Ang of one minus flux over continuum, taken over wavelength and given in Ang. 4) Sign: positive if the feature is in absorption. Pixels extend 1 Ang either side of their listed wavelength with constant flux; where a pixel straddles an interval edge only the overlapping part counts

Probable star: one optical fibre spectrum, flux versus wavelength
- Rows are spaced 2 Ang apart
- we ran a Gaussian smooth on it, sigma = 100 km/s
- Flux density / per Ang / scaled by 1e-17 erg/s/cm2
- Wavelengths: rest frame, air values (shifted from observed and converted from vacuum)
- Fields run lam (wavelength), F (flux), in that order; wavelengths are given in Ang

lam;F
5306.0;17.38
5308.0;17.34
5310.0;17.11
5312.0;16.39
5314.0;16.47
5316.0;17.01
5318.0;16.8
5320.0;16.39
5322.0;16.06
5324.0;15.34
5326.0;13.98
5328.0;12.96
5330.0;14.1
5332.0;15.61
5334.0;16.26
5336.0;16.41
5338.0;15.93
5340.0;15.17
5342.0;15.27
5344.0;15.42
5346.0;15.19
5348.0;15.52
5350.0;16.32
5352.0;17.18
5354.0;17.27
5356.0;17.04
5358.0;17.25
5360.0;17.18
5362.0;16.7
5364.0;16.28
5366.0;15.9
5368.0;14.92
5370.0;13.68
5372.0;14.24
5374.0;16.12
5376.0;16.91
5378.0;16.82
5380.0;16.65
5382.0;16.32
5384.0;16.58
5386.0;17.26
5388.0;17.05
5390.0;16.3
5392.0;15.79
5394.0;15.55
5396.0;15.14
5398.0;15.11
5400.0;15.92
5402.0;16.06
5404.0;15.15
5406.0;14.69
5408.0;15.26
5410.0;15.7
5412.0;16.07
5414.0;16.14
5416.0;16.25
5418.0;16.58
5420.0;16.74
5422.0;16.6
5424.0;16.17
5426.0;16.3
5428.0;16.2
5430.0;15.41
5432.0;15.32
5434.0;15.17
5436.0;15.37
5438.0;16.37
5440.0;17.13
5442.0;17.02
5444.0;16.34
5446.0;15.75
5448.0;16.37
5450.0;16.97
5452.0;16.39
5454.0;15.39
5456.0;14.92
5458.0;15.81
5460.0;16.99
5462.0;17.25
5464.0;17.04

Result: -1.1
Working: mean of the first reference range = 15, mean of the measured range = 15.9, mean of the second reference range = 15.6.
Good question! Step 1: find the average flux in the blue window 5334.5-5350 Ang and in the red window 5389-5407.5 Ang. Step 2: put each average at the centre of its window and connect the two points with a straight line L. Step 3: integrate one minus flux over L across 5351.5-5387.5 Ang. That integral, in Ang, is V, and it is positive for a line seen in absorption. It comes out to -1.8 Ang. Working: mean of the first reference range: 15.6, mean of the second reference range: 15.5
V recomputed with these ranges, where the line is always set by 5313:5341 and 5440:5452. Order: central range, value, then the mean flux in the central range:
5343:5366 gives -0.9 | 16.5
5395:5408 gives 0.7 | 15.3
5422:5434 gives 0.4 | 15.9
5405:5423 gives 0.3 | 16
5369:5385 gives 0.1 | 15.9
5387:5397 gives 0.1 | 16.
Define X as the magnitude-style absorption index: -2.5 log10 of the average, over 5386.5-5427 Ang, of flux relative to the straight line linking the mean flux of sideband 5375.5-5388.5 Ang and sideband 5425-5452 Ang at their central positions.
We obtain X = 0.04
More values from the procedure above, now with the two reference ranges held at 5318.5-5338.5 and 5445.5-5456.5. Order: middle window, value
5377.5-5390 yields -0.07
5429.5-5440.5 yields 0.01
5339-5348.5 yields 0.01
